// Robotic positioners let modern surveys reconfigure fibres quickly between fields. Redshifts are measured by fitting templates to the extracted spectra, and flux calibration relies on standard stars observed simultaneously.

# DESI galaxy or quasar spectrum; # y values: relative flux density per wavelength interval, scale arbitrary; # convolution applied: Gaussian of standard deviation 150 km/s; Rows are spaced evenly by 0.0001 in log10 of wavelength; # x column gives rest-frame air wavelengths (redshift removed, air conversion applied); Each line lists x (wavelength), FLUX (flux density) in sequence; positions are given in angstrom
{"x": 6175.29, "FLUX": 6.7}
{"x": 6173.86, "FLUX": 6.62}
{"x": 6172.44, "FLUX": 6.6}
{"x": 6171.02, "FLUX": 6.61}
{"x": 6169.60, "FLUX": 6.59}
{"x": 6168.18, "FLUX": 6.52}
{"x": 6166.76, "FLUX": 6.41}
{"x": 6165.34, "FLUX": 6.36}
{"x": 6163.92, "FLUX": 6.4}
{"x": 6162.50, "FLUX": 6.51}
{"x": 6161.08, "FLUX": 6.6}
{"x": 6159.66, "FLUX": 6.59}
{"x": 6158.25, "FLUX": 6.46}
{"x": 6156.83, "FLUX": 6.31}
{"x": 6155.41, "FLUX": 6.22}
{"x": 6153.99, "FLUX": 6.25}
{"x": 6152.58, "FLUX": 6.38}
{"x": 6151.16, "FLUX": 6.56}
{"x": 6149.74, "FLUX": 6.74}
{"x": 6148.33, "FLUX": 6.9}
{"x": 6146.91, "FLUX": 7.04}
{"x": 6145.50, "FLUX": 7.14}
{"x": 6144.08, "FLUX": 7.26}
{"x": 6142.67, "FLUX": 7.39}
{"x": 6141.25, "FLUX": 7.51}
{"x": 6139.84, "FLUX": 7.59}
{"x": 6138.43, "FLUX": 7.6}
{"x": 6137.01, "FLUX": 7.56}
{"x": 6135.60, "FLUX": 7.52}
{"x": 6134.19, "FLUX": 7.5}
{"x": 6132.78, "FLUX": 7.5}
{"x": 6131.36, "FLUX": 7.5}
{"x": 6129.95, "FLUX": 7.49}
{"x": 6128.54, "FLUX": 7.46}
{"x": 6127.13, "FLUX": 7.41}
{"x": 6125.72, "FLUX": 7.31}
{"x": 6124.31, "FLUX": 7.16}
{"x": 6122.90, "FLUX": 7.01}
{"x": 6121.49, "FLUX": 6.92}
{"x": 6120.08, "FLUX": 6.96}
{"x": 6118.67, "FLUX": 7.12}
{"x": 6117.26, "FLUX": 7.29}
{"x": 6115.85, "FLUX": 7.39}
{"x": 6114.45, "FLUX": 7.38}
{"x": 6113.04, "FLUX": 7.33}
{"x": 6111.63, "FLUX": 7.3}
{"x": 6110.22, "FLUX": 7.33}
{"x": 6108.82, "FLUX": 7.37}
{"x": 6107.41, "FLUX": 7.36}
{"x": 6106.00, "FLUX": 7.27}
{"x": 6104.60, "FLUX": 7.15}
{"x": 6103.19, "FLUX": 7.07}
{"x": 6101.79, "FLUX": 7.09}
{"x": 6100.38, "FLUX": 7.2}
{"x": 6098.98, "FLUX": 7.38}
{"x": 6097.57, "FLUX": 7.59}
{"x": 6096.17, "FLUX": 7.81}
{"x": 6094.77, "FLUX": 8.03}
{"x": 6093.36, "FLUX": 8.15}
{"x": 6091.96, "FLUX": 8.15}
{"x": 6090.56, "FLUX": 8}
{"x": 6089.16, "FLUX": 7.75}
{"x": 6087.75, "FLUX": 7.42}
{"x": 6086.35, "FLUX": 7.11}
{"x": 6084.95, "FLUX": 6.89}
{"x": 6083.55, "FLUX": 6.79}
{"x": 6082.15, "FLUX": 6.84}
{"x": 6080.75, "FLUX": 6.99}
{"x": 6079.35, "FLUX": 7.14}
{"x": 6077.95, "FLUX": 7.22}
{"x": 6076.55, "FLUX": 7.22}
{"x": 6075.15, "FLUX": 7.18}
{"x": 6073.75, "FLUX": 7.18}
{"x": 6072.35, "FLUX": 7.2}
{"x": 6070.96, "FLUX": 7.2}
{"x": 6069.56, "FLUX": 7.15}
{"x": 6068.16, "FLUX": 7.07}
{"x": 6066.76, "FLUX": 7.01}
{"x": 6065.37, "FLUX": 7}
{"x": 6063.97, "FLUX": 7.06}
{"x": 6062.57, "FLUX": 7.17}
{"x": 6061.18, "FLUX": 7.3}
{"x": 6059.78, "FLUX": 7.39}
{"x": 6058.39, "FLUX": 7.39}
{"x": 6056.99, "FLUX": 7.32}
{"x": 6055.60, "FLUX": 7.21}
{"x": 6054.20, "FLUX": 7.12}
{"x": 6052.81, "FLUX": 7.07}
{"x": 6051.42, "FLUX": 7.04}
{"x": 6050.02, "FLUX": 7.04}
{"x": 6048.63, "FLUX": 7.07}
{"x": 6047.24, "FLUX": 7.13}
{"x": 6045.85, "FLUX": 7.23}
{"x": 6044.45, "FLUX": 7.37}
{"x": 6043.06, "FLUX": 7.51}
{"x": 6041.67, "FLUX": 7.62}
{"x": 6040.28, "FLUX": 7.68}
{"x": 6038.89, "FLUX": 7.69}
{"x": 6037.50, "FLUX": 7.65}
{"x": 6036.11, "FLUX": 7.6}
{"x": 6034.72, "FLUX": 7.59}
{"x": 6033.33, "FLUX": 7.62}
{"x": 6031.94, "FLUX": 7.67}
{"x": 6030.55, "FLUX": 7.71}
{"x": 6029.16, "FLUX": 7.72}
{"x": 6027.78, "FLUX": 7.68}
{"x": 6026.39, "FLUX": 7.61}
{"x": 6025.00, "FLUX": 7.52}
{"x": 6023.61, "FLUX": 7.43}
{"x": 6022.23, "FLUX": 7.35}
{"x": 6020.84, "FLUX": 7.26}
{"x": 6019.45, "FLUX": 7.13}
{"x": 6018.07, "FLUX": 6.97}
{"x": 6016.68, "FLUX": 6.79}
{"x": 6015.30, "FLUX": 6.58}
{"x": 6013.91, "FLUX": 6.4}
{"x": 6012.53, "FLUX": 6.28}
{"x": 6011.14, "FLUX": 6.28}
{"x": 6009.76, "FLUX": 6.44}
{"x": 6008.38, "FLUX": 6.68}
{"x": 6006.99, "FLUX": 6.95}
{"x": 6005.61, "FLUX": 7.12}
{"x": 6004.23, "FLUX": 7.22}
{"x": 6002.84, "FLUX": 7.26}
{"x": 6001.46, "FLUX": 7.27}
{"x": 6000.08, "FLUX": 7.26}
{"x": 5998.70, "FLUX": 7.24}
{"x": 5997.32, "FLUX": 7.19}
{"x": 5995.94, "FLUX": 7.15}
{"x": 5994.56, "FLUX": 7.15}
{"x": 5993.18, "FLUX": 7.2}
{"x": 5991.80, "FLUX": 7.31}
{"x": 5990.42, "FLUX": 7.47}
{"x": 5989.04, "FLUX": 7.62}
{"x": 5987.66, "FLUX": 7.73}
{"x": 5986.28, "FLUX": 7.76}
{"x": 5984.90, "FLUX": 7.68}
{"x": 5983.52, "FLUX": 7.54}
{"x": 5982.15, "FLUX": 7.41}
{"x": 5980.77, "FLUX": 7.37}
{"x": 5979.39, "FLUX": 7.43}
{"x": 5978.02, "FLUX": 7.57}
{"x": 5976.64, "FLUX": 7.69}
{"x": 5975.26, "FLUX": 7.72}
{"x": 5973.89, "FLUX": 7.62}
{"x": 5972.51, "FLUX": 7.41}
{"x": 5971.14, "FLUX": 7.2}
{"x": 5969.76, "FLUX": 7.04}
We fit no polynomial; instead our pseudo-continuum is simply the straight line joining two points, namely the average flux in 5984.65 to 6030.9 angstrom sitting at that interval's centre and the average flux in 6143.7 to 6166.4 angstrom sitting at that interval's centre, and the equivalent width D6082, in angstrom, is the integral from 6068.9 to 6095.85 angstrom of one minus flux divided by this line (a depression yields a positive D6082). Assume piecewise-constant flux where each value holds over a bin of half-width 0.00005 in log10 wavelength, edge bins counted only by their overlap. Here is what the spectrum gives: -1.9 angstrom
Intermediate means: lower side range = 7.18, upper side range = 6.59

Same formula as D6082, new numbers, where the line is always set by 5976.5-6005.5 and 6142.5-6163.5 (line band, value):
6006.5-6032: 0.7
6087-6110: -2.1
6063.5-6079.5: -0.2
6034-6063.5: -0.8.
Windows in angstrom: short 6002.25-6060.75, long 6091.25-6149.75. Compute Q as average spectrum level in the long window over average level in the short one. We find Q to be 1.02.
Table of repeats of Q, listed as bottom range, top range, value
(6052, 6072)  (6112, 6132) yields 1.01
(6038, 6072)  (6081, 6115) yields 1.02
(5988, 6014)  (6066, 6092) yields 1.02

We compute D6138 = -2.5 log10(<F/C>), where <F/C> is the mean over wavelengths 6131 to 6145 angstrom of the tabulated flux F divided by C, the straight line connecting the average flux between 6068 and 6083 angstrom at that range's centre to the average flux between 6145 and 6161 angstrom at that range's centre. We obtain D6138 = -0.12 mag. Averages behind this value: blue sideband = 7.12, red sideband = 6.59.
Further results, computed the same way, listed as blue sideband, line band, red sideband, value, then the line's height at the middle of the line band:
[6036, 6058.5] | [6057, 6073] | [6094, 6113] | 0.02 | 7.34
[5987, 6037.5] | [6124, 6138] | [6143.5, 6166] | -0.11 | 6.7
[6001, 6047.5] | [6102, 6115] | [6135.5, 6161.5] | -0.04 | 7.02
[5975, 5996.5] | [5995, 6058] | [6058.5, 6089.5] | 0.02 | 7.33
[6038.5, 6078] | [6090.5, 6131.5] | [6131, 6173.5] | -0.05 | 7.02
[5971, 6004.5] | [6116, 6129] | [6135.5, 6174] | -0.04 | 6.91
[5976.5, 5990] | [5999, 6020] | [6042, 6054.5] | 0.09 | 7.42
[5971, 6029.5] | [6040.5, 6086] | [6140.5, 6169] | -0.02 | 7.01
